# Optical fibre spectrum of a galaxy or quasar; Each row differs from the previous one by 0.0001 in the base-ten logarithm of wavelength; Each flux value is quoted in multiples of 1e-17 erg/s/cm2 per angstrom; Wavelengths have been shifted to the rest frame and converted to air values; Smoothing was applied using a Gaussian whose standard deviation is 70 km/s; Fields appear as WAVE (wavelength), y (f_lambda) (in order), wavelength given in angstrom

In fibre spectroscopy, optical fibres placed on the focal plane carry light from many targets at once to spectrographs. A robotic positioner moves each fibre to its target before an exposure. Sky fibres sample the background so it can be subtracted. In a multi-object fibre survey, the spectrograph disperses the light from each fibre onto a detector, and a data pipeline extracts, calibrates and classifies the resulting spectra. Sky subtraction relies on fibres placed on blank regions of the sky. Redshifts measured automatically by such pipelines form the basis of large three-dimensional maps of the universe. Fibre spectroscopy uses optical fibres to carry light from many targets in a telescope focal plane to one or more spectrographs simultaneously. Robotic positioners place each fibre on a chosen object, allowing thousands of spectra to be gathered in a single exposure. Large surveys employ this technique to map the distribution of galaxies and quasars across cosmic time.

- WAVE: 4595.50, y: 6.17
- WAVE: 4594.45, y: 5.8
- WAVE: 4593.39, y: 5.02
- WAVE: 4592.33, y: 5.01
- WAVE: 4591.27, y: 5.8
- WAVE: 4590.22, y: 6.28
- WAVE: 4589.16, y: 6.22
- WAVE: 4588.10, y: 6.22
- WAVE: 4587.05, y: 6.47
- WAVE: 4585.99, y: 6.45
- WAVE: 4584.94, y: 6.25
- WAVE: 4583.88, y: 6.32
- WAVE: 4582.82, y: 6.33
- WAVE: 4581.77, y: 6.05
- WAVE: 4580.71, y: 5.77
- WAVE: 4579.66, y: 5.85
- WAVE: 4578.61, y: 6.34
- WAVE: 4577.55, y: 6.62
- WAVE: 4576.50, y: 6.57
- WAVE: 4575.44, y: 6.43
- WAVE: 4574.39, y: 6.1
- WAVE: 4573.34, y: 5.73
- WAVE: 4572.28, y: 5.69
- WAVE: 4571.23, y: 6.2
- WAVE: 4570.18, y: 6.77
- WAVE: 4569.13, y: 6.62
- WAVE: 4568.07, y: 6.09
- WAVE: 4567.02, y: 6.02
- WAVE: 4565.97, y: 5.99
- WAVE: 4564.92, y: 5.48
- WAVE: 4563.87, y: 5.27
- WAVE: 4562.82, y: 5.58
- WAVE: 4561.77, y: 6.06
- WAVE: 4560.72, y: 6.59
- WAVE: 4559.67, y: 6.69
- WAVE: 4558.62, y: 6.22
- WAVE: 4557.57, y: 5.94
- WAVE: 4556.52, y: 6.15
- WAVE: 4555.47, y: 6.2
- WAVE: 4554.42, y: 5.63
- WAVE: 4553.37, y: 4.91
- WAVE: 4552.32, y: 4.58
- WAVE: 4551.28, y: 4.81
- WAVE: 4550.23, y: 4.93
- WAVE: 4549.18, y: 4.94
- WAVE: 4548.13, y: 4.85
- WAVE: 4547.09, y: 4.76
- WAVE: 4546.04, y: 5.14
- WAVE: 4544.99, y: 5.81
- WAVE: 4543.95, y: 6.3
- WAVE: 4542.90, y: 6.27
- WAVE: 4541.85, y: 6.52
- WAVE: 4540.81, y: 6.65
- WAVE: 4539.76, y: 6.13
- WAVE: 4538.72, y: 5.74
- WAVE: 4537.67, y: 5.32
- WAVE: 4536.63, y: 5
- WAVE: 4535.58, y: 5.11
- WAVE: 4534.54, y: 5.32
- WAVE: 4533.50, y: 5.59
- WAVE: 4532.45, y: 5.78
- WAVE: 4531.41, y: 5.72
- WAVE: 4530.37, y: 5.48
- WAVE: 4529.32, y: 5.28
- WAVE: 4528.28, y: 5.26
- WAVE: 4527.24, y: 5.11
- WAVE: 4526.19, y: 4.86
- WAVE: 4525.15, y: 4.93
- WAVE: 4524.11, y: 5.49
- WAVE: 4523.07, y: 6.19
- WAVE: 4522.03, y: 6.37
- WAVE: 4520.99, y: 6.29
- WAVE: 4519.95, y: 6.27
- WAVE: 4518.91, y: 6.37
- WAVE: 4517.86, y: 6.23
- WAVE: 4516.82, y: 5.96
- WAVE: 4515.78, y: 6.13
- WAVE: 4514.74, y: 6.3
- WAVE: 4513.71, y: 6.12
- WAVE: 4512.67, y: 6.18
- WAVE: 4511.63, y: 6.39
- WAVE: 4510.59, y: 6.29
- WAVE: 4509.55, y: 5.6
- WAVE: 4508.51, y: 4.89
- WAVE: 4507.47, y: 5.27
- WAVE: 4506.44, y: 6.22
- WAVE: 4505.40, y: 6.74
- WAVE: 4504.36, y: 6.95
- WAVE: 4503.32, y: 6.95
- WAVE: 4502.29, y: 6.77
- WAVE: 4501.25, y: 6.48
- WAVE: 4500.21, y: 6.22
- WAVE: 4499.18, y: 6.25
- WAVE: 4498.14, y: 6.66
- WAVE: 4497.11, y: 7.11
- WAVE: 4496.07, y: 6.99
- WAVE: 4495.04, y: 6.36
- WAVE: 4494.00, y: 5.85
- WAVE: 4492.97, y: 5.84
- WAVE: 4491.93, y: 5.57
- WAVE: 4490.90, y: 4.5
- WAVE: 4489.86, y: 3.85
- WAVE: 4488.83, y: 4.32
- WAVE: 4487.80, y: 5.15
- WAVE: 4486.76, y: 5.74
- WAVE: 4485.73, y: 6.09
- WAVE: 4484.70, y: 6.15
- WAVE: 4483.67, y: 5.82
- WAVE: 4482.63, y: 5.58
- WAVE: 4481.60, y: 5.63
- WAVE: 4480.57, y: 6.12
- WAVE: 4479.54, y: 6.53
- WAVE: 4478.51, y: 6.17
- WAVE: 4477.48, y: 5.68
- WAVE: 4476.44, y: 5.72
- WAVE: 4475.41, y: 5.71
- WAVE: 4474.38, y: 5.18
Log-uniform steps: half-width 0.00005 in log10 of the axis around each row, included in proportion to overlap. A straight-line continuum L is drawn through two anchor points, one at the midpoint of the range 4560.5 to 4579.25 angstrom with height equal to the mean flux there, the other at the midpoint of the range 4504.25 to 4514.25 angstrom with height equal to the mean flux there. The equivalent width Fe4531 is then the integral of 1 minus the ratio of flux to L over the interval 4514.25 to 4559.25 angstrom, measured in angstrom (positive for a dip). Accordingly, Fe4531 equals 3.1 angstrom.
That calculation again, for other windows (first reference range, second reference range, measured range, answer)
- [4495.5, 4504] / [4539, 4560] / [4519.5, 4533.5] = 1.2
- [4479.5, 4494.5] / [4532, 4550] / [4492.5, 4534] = -3.8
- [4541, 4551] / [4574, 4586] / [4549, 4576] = 0.2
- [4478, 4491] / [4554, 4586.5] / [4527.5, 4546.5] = 0.7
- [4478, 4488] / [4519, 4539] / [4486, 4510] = -0.5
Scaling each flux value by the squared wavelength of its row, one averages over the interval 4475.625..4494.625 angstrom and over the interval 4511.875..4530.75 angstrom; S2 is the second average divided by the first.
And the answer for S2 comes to 1.06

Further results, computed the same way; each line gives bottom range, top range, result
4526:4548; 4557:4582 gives 1.11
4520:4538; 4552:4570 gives 1.09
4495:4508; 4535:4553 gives 0.85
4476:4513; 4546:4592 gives 1.03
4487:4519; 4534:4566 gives 0.96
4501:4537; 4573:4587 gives 1.09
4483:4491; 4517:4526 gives 1.16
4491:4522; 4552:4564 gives 0.96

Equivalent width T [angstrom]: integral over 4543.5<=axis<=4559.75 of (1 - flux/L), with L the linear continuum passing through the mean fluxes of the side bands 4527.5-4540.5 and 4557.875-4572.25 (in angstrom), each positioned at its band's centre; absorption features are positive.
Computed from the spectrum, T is 1.1 angstrom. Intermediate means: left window 5.49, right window 6.11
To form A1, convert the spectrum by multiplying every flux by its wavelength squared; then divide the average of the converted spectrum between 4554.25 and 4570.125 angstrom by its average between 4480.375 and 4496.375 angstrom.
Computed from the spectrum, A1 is 1.1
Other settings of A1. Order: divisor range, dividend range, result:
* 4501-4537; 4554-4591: 1.07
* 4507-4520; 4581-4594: 1.04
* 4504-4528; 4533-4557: 0.94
